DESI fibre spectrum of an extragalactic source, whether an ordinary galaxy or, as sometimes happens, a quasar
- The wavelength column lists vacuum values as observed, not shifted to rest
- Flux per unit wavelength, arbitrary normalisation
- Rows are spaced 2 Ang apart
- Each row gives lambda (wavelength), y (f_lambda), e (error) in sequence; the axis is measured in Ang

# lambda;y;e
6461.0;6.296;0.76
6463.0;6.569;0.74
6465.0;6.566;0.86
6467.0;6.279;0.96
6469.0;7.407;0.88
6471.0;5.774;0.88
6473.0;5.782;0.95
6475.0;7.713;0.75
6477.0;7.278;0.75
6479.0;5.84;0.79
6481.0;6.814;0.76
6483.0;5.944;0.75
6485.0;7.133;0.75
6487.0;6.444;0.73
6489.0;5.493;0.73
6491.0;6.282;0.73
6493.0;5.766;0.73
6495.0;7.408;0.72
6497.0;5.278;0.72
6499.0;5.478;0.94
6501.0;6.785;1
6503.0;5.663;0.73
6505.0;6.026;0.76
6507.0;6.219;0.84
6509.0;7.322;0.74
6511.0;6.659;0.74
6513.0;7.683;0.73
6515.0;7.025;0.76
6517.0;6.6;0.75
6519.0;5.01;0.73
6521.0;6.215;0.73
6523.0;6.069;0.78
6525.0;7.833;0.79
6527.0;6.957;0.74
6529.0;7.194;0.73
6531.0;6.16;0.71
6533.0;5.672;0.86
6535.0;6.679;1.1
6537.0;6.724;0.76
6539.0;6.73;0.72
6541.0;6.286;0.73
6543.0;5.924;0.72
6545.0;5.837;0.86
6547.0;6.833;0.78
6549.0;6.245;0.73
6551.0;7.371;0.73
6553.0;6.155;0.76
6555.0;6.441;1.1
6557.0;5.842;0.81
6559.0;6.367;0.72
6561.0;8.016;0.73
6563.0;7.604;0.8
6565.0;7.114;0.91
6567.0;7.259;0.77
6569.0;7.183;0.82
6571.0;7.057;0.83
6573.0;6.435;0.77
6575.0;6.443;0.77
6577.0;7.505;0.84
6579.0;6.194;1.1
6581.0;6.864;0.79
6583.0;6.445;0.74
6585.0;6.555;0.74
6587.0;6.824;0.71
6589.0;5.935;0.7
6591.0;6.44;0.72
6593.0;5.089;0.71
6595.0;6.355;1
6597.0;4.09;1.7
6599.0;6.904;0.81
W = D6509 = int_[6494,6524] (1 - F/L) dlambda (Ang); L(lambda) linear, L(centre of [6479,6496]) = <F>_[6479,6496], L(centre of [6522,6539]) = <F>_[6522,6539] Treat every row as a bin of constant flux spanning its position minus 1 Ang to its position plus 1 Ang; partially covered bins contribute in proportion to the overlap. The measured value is 0.7 Ang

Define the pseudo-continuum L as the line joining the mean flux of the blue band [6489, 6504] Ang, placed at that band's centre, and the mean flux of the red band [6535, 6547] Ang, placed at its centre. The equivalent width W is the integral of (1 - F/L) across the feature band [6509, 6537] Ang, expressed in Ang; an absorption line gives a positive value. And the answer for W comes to -1.7 Ang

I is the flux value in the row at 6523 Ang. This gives 6.069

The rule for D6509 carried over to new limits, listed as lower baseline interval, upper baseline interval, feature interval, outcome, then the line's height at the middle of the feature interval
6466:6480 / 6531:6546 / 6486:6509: 1.2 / 6.46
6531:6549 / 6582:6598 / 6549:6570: -2.5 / 6.18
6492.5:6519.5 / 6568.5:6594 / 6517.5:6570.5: -1.2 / 6.46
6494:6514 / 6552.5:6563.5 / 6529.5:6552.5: 0.8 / 6.64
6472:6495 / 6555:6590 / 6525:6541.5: 0.0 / 6.64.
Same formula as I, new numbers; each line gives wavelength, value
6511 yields 6.659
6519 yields 5.01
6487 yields 6.444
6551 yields 7.371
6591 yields 6.44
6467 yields 6.279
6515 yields 7.025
